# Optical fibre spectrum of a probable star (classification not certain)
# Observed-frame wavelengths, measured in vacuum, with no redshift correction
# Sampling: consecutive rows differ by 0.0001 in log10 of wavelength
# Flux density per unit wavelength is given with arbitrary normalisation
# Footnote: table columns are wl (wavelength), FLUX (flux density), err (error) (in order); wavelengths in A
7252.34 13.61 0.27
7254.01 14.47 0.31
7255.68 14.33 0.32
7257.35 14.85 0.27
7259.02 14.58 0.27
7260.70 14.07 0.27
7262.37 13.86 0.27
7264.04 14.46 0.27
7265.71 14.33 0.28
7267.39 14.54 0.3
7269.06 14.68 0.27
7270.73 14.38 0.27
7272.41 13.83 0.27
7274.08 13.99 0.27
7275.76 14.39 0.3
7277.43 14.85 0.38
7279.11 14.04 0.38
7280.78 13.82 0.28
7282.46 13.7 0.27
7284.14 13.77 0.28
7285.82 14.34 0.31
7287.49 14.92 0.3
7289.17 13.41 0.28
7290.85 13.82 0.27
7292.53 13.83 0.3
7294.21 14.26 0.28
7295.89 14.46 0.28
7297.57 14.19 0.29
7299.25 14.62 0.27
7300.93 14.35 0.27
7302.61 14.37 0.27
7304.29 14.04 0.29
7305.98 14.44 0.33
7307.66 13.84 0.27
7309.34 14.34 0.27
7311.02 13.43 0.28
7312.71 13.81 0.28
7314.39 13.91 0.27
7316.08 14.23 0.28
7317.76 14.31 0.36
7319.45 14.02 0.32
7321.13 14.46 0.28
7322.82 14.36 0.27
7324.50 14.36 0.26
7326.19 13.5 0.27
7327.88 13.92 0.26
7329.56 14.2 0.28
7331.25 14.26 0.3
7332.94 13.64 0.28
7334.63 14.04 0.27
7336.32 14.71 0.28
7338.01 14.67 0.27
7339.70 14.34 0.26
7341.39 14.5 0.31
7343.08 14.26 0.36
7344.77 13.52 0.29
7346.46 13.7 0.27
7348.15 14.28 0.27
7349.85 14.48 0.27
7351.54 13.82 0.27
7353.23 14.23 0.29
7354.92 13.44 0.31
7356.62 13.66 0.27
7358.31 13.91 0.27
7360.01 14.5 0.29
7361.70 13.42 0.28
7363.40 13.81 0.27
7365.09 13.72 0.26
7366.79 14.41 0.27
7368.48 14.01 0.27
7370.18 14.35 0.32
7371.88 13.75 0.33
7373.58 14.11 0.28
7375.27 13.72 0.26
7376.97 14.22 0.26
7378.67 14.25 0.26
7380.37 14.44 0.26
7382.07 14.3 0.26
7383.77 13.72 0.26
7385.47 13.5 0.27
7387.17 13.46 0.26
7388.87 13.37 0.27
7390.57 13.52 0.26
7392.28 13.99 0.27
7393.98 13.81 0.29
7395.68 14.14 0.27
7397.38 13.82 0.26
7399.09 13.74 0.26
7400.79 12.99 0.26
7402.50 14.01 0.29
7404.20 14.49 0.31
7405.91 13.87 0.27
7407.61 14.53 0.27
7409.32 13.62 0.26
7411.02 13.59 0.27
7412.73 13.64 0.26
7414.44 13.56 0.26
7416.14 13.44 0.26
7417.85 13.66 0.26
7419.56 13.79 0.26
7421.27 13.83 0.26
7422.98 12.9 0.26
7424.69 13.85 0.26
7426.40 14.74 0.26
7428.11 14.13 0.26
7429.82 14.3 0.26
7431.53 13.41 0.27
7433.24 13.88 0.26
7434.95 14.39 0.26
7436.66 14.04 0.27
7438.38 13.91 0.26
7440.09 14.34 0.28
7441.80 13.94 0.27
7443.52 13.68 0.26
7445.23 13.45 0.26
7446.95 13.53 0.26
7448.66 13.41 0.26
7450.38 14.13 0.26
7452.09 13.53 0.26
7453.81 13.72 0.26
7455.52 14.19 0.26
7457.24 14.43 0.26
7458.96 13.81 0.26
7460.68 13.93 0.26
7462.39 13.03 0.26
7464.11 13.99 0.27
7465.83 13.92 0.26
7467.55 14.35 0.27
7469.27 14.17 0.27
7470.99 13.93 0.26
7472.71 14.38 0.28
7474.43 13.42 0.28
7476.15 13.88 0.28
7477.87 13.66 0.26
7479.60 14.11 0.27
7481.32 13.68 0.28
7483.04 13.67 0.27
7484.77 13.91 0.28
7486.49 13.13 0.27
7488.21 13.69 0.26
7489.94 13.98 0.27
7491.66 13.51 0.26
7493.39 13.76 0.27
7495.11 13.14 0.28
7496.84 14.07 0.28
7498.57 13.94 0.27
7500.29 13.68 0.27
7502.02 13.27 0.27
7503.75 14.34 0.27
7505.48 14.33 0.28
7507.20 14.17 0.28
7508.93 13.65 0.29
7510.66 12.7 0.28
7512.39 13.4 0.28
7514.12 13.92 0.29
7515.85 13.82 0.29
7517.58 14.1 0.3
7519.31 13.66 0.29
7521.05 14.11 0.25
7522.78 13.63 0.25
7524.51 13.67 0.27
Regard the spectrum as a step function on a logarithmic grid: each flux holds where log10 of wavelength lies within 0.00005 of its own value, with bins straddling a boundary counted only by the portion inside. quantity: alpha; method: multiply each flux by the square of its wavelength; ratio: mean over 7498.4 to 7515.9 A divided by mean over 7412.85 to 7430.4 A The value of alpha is 1.0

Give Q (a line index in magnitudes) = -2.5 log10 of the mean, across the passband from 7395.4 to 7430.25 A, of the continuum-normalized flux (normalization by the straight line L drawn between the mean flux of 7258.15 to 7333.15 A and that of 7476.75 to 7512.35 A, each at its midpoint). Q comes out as 0.01 mag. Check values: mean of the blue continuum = 14.2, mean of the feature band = 13.8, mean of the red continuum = 13.7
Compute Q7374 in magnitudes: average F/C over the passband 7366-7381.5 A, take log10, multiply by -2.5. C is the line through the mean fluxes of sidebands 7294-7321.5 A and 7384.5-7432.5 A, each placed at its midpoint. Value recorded -0.02 mag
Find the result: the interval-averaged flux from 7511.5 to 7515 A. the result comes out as 13.7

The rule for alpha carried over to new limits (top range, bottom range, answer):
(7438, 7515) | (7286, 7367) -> 1.02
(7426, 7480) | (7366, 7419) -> 1.02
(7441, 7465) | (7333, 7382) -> 1.00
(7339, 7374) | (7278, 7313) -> 1.01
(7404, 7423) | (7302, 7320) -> 1.01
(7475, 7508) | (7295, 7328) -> 1.02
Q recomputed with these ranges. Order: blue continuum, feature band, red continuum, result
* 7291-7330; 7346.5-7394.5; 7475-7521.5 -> 0.006 mag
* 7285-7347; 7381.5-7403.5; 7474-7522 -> 0.020 mag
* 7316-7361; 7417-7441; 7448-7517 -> -0.002 mag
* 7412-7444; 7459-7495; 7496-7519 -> 0.002 mag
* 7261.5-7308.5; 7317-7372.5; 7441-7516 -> -0.001 mag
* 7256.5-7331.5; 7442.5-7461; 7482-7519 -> 0.003 mag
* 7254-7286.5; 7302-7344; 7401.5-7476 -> -0.001 mag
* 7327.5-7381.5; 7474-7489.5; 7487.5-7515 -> 0.006 mag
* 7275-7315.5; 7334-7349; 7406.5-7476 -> -0.014 mag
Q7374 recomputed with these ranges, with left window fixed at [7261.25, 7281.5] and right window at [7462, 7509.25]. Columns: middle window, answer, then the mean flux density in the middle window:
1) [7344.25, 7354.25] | 0.007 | 14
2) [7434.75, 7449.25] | 0.006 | 13.8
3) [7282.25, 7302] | 0.005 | 14.2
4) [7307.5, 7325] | 0.005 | 14.1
